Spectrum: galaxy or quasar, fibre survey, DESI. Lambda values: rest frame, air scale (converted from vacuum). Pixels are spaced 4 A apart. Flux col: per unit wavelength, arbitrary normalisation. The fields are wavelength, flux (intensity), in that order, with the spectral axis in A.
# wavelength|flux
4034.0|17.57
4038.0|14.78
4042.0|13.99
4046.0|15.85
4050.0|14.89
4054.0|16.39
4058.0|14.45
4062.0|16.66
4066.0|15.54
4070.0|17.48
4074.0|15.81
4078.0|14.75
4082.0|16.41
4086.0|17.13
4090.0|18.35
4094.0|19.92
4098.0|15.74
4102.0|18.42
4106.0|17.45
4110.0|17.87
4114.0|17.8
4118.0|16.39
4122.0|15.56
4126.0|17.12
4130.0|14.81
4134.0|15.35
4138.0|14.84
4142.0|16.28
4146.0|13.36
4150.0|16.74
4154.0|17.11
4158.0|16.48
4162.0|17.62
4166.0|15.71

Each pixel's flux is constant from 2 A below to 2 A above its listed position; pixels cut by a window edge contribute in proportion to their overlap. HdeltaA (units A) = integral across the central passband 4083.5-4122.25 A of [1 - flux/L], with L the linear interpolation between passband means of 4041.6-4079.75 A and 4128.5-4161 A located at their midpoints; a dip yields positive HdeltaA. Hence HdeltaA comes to -4.6 A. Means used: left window 15.7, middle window 17.5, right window 15.7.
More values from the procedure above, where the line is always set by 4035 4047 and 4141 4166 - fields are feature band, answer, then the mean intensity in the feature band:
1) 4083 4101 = -2.5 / 17.7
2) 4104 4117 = -1.5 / 17.6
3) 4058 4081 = -0.9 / 15.9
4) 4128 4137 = 0.5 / 15.1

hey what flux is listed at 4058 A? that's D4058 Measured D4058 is 14.45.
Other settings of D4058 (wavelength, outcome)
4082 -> 16.41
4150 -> 16.74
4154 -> 17.11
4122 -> 15.56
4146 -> 13.36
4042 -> 13.99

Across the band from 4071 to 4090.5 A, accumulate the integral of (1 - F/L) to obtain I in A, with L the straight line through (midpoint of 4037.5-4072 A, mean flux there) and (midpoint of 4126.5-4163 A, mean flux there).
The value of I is -0.9 A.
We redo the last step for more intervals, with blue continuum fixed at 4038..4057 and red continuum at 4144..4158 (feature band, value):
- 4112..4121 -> -0.7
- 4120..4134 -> -0.1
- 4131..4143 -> 0.3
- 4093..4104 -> -1.7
